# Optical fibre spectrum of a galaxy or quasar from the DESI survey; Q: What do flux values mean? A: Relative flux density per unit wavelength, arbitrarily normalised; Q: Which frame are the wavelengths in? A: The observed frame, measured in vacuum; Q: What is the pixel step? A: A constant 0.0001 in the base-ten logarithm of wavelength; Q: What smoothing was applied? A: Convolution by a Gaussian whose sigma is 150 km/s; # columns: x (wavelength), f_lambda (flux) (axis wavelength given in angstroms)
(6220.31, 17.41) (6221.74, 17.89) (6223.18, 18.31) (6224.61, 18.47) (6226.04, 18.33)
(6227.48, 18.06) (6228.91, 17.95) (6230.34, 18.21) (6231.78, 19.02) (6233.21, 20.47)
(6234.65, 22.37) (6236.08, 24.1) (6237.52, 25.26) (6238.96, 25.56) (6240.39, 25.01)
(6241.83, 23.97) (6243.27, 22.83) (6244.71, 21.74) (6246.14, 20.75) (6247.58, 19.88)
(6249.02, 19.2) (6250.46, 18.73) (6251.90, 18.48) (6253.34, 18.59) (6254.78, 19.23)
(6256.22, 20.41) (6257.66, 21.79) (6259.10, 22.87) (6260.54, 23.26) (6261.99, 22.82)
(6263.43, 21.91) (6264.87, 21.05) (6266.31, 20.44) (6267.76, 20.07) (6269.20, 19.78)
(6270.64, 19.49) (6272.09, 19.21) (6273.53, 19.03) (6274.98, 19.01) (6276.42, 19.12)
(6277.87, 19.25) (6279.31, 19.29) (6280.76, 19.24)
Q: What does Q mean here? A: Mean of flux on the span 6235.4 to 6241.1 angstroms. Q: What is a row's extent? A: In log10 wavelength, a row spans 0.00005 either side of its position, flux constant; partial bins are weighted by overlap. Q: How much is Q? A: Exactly 25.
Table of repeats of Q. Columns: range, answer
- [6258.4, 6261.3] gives 23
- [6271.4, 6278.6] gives 19.1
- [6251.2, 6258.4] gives 19.7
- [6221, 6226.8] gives 18.2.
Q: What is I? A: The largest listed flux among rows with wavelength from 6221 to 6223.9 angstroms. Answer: 18.31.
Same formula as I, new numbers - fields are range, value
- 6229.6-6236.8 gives 24.1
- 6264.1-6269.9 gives 21.05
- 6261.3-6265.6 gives 22.82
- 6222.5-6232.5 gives 19.02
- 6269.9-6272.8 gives 19.49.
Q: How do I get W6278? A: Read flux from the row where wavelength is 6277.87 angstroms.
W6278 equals 19.25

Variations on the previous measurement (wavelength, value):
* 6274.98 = 19.01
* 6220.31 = 17.41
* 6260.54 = 23.26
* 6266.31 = 20.44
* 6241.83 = 23.97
